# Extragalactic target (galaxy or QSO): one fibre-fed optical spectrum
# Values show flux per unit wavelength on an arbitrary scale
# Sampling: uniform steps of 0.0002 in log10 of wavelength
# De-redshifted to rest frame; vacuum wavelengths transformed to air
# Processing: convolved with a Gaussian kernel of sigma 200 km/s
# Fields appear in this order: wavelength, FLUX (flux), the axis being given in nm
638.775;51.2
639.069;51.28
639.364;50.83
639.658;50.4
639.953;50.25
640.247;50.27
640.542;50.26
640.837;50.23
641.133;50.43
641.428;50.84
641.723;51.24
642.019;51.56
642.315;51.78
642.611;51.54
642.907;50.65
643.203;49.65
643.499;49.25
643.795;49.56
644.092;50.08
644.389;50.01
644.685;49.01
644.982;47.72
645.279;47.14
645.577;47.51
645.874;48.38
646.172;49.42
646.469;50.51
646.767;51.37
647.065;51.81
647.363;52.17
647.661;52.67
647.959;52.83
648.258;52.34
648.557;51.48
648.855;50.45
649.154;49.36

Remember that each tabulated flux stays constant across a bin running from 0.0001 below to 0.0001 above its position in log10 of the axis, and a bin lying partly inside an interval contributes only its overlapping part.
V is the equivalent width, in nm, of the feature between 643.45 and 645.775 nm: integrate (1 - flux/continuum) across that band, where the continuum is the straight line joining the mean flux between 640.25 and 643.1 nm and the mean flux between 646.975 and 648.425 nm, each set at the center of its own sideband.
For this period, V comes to 0.13 nm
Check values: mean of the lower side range 50.9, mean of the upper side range 52.4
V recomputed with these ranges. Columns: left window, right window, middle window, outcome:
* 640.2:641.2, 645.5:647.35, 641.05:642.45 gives -0.027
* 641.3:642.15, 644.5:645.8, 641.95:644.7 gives -0.036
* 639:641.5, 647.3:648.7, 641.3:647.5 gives 0.169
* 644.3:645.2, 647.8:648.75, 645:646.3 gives 0.041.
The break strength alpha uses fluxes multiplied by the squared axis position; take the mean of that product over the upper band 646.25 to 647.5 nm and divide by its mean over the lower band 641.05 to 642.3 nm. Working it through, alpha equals 1.02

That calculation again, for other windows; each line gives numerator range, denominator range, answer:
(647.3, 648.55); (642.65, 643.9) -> 1.06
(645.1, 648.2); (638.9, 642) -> 1.01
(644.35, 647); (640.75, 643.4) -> 0.98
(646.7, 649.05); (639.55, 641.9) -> 1.05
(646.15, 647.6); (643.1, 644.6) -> 1.04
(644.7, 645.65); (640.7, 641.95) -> 0.95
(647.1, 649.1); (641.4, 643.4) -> 1.03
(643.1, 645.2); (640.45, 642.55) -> 0.98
